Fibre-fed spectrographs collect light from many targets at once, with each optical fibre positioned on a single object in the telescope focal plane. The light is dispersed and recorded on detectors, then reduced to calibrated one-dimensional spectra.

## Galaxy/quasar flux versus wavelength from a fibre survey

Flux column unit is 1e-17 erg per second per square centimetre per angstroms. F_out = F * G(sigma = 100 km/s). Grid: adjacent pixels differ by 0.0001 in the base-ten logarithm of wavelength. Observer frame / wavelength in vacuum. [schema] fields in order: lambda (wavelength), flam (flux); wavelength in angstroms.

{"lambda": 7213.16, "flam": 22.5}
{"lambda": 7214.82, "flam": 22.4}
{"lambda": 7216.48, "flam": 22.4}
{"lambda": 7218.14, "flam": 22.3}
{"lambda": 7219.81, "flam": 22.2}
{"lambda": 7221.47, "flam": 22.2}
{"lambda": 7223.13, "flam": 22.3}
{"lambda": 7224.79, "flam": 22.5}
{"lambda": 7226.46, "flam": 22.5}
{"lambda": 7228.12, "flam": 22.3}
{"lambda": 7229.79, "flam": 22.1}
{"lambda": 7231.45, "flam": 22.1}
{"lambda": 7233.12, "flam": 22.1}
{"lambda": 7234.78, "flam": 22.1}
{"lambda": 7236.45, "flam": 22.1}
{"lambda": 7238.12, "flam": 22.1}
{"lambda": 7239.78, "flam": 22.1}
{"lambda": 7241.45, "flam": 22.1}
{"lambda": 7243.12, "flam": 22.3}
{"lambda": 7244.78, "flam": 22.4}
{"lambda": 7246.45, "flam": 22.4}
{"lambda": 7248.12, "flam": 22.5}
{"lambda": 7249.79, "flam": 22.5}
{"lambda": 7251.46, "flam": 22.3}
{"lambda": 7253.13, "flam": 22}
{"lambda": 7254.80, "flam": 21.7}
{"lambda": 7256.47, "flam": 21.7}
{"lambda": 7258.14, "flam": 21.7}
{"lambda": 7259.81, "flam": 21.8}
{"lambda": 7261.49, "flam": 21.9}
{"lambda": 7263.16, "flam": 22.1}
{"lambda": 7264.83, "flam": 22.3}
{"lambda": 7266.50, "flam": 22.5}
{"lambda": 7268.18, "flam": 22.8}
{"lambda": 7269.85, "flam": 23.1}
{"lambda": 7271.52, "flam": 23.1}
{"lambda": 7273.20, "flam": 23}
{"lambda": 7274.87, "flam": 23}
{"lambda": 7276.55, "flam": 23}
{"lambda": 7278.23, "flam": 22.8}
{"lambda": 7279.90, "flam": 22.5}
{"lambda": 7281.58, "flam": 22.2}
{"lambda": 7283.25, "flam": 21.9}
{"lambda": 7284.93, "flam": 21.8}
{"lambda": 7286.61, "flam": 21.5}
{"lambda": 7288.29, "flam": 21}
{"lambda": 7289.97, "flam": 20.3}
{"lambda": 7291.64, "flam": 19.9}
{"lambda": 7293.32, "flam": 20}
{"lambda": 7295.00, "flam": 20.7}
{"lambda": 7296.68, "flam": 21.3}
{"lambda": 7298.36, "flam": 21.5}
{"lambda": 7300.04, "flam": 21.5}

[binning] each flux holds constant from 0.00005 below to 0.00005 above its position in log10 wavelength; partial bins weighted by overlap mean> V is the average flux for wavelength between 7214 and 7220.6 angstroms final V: 22.3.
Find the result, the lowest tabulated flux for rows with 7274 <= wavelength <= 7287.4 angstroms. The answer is 21.5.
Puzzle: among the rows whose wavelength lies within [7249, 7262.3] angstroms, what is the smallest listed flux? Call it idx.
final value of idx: 21.7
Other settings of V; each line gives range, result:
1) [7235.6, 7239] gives 22.1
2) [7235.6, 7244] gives 22.1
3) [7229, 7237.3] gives 22.1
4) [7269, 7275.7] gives 23.1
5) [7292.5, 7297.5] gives 20.7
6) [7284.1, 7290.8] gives 21.1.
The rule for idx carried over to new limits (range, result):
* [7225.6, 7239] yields 22.1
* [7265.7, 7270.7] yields 22.5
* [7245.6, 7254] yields 22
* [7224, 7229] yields 22.3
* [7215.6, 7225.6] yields 22.2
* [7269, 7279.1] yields 22.8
